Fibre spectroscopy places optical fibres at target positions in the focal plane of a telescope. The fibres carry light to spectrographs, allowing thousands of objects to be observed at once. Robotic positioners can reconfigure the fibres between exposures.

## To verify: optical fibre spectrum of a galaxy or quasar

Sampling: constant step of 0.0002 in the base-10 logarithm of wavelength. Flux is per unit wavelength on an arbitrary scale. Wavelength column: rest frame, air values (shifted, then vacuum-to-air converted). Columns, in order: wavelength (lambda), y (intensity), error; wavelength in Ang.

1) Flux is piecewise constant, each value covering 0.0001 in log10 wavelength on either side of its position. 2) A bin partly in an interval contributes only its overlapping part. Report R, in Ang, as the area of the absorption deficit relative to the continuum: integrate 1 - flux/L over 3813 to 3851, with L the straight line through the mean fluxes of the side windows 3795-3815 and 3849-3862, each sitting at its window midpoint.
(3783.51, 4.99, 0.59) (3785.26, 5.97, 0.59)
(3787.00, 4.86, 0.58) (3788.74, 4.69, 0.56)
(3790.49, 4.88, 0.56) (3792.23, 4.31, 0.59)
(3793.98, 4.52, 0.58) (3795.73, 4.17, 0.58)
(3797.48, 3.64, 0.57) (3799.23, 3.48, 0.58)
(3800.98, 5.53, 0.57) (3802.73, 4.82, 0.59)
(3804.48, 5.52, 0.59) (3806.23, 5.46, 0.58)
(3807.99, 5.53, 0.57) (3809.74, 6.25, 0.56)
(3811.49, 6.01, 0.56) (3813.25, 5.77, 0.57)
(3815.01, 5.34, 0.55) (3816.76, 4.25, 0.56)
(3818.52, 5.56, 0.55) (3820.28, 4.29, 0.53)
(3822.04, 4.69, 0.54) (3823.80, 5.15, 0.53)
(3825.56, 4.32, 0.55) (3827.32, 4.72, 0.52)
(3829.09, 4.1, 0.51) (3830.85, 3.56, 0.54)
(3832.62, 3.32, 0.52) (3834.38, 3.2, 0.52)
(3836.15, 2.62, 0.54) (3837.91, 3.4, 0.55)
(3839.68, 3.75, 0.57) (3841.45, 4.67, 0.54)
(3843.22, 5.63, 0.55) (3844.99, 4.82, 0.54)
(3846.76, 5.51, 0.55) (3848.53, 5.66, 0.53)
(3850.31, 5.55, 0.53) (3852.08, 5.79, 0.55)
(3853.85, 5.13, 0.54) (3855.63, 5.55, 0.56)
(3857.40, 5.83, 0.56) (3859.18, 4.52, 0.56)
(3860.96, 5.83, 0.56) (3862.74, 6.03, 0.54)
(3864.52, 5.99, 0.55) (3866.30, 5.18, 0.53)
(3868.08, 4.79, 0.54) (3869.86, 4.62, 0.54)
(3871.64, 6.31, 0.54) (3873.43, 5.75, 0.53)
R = 5.7 Ang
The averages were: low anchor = 5.12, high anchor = 5.47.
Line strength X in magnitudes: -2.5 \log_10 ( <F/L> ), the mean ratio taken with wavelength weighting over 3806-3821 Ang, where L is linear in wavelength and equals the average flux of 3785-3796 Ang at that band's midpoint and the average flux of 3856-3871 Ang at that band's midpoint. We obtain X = -0.10 mag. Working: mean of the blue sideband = 4.74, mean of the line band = 5.39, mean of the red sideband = 5.37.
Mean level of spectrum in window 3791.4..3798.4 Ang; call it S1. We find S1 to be 4.15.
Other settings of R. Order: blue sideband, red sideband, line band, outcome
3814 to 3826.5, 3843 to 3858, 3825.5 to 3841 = 4.4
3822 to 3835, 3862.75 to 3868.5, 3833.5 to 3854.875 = 0.3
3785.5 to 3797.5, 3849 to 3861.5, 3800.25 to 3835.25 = 0.3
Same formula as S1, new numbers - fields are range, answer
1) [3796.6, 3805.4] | 4.6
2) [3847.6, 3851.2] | 5.6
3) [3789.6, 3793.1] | 4.6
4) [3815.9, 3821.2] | 4.7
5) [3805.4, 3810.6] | 5.74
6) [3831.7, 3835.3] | 3.25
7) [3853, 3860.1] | 5.26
